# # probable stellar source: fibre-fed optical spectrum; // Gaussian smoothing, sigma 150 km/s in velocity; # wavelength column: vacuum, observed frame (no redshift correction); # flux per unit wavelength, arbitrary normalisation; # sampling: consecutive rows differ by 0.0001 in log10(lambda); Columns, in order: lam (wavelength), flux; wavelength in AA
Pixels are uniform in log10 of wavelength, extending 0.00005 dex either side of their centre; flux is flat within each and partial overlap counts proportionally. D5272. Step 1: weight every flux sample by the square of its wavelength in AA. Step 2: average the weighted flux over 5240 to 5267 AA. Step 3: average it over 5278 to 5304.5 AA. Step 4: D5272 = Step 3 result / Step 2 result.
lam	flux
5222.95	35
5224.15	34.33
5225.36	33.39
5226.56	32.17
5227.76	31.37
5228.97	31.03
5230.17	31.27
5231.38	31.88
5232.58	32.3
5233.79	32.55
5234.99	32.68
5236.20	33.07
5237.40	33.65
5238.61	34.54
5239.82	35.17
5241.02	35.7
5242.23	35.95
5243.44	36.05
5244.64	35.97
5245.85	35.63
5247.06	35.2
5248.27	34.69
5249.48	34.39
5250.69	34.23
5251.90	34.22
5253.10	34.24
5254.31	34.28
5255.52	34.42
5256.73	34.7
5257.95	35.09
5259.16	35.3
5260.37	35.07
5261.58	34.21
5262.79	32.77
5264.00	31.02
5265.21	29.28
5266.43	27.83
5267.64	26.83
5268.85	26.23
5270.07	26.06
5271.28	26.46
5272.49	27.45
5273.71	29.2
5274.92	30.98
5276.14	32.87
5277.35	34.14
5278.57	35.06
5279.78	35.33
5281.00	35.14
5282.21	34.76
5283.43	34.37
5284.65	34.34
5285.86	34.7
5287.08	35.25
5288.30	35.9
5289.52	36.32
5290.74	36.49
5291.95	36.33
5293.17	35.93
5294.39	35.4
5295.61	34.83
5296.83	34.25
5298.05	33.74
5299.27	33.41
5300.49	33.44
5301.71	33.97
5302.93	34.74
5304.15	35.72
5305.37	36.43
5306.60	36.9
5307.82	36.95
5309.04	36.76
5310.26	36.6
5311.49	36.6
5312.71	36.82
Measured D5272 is 1.0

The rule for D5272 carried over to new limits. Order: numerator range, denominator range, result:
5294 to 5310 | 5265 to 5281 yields 1.18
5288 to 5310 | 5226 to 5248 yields 1.08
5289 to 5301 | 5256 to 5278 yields 1.15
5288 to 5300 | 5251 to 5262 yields 1.03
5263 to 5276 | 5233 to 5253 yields 0.83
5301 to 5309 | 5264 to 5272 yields 1.33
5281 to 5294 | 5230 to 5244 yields 1.07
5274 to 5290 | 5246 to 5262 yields 1.00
